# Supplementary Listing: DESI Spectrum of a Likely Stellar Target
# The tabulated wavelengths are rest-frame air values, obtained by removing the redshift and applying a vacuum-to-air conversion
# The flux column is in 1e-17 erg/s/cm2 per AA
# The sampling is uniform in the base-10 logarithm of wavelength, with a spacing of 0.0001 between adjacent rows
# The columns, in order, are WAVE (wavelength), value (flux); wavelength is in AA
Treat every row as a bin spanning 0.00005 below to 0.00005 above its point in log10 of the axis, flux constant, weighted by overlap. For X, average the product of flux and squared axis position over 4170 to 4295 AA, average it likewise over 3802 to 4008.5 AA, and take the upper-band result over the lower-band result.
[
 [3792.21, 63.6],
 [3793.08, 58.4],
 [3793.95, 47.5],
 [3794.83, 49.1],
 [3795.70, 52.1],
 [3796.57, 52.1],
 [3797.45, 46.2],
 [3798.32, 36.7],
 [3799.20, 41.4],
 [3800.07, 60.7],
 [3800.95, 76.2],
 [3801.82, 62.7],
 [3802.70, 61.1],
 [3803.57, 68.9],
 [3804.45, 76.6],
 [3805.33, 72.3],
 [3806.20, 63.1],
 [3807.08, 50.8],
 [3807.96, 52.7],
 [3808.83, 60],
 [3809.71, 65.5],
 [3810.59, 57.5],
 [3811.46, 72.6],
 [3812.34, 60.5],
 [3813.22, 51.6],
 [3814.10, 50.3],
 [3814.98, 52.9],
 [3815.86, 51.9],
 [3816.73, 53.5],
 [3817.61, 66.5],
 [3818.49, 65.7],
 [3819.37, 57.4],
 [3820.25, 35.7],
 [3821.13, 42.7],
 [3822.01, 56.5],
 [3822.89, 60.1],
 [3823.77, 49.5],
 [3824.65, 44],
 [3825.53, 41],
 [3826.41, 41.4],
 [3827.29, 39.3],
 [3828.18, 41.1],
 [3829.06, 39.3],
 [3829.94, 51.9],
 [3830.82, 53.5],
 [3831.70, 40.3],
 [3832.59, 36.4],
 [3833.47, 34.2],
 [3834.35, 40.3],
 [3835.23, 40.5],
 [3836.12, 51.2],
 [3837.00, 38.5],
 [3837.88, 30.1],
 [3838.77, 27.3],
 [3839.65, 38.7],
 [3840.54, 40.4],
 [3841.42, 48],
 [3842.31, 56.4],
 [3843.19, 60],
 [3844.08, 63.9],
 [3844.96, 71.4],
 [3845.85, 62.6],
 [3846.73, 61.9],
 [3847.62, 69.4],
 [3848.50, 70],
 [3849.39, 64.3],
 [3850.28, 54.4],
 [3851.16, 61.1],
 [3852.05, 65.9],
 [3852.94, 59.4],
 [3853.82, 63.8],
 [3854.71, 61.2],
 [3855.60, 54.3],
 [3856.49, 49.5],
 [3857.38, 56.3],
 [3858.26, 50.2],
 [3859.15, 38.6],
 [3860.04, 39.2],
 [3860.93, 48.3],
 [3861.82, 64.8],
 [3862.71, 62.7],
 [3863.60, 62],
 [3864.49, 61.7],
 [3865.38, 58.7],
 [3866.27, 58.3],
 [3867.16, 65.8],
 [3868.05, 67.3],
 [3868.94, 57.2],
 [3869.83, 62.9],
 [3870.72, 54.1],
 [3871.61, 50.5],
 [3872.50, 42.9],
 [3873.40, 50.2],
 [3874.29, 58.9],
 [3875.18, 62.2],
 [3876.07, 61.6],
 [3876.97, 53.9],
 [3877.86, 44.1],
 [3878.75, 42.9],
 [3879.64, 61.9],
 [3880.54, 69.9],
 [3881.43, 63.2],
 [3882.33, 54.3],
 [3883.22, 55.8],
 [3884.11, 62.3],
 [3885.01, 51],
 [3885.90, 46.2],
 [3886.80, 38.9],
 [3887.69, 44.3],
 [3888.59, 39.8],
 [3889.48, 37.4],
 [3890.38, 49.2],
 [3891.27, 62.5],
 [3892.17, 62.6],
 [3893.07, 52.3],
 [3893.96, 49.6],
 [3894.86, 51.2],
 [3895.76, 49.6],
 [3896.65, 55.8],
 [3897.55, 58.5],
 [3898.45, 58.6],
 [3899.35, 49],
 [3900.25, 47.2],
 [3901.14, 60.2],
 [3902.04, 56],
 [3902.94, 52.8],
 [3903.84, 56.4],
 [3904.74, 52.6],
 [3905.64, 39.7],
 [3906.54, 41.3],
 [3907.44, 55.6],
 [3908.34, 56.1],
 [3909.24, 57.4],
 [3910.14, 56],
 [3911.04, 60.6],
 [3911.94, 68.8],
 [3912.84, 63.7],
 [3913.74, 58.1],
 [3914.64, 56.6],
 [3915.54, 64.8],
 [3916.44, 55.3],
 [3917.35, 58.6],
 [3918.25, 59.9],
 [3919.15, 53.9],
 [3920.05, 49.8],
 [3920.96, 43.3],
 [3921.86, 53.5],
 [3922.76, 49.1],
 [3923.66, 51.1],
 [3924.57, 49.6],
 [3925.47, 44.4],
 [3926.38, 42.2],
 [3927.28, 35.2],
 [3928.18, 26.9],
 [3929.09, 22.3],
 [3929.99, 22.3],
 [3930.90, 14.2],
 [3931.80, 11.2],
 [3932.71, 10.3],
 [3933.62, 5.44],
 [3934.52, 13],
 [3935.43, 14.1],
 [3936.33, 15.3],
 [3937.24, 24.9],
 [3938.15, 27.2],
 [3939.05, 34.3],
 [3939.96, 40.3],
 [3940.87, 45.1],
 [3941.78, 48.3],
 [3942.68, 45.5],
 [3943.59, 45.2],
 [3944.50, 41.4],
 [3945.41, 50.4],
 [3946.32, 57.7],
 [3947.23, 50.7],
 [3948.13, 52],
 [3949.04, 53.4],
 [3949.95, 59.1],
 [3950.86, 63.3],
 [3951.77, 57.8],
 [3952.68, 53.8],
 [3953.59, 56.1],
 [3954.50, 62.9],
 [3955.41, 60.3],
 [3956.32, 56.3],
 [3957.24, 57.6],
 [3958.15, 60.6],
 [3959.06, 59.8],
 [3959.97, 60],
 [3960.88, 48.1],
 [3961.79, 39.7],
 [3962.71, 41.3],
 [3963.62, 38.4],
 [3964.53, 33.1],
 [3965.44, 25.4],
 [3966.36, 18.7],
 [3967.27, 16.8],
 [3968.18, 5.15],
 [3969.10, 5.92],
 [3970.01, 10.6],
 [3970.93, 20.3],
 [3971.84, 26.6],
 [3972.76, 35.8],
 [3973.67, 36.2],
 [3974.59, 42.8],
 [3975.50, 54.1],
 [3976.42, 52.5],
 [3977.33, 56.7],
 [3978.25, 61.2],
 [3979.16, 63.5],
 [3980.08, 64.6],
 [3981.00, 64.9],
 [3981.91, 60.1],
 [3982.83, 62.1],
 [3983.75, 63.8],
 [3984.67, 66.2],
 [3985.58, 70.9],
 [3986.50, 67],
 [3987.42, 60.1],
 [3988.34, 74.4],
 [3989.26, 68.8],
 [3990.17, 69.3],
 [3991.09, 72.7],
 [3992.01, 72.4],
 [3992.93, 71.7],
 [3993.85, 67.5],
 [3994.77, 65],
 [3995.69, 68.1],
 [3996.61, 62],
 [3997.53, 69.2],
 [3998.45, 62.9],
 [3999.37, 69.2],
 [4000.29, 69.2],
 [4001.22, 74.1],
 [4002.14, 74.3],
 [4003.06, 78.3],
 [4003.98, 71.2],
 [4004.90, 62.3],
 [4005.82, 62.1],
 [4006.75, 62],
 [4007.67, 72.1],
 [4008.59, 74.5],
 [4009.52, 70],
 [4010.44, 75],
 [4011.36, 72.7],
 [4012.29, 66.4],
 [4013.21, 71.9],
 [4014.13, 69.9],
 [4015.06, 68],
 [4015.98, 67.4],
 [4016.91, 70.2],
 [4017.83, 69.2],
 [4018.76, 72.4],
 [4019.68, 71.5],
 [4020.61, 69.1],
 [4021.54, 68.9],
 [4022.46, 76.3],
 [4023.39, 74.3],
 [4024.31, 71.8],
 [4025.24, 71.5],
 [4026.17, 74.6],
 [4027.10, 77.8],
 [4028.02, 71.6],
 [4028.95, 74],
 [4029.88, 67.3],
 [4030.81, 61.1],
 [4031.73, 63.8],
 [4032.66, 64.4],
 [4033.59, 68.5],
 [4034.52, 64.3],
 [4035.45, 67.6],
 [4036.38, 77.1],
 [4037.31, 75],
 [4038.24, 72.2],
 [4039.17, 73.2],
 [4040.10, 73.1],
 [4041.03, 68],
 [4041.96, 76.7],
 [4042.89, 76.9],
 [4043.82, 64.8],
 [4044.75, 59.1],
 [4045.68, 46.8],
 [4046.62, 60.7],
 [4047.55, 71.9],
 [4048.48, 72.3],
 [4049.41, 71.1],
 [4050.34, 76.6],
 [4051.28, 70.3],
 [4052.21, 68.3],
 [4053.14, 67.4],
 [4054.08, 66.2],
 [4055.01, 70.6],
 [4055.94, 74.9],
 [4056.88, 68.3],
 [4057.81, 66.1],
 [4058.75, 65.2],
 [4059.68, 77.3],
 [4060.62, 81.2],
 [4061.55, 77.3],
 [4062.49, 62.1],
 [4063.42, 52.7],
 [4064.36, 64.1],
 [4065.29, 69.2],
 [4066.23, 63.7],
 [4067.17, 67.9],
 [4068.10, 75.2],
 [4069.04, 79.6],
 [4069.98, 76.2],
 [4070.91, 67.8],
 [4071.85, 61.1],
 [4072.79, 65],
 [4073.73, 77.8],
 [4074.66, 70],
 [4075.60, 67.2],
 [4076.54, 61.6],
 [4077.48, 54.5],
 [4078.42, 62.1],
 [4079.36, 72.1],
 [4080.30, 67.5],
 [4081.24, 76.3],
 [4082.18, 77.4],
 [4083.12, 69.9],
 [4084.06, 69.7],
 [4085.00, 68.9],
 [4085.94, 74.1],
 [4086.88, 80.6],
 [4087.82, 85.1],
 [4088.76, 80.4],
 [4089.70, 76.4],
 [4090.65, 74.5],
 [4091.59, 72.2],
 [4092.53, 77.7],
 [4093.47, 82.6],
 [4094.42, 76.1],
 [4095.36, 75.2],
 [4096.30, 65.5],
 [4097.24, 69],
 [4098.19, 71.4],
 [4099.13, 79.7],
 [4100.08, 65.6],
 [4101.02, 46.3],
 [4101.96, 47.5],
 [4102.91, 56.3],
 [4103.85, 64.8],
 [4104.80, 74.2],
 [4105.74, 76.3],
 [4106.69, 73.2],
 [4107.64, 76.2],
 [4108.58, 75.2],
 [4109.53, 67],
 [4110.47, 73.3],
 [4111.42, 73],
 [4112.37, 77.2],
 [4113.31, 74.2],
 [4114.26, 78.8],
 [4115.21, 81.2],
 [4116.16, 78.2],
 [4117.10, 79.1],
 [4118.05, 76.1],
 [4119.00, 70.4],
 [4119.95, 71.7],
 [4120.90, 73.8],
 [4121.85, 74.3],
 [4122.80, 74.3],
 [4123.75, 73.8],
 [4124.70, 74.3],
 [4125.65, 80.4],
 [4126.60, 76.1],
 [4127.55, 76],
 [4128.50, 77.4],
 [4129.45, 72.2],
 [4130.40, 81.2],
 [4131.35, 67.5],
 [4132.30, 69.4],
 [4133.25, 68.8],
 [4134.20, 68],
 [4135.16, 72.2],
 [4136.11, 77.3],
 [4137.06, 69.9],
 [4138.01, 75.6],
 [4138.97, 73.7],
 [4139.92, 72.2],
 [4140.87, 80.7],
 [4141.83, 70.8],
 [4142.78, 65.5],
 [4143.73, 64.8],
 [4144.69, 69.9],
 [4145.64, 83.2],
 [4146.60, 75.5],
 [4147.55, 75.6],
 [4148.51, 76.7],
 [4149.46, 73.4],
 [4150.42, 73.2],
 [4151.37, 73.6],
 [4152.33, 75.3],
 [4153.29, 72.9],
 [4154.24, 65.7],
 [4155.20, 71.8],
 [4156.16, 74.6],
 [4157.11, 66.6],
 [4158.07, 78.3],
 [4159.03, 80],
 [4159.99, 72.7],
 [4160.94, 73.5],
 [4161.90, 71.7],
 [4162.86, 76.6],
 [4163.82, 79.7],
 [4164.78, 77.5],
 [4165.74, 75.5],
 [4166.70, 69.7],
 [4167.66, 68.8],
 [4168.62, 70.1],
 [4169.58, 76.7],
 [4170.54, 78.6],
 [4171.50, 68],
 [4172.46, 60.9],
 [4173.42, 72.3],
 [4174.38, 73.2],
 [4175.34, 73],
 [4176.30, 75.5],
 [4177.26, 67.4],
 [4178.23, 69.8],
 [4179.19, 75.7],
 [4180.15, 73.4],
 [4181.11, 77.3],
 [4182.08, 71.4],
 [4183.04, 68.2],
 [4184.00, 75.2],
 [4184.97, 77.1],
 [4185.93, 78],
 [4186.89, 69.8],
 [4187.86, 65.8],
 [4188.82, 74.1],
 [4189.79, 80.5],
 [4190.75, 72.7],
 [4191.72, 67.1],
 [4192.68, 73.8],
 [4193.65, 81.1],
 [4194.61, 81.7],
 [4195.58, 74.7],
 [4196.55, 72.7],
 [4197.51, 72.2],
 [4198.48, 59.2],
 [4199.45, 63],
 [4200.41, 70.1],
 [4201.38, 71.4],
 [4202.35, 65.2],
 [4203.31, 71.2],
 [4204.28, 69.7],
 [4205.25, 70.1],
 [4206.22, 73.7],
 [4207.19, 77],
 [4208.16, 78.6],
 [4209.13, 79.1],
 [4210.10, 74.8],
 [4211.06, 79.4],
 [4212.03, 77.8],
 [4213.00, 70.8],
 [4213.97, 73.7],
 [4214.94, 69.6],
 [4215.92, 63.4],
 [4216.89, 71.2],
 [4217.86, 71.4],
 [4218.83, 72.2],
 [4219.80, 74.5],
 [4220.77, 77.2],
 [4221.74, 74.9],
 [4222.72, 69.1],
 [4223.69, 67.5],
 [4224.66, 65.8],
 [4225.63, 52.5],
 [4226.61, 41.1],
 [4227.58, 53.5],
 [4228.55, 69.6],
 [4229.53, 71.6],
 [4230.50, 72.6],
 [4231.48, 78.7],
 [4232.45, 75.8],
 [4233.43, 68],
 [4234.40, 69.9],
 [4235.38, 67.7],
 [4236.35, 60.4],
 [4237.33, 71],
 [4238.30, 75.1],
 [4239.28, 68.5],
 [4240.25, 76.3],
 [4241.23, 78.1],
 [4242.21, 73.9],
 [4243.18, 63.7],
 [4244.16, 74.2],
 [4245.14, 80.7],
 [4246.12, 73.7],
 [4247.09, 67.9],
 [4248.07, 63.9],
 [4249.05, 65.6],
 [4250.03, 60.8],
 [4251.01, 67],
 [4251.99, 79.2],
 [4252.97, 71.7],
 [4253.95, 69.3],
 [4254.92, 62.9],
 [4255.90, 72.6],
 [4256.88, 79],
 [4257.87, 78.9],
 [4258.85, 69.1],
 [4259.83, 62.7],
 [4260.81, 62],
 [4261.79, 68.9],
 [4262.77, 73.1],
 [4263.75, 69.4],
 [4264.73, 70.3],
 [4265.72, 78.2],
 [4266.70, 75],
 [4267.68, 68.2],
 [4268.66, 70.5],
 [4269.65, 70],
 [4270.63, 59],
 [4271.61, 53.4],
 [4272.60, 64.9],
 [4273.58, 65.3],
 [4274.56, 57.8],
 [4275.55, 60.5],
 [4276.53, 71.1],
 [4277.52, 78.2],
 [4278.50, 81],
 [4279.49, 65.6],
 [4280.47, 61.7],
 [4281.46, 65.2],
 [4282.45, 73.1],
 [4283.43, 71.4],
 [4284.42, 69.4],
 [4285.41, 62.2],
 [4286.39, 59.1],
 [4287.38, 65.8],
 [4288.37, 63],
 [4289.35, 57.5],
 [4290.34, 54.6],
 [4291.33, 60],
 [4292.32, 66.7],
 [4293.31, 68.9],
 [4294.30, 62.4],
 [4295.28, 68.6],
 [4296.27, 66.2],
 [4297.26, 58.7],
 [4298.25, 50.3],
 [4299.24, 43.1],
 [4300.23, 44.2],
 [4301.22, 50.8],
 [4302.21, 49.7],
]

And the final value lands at 1.58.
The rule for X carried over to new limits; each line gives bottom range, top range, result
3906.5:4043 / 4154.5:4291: 1.43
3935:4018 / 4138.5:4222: 1.47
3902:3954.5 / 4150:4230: 1.82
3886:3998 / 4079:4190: 1.66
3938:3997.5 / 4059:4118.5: 1.48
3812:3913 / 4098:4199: 1.58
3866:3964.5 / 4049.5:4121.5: 1.58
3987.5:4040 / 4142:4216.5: 1.13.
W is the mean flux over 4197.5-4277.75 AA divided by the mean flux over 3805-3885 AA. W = 1.29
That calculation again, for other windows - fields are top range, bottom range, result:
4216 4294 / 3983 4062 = 0.98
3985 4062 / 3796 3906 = 1.30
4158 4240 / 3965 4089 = 1.10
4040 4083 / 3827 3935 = 1.36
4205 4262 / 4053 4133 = 0.98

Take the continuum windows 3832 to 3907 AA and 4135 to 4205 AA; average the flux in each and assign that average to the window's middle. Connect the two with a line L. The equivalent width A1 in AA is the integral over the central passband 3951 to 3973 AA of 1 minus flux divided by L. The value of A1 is 7.1 AA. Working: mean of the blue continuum 53.3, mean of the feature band 40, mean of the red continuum 72.8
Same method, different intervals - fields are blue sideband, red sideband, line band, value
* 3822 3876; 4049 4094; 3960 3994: 7.8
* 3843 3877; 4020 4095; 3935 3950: 5.3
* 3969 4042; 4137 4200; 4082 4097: -1.3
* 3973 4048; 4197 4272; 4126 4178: -3.1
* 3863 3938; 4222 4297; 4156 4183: -4.3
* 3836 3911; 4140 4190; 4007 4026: -2.3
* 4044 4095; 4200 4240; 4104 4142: -2.2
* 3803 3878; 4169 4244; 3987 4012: -3.1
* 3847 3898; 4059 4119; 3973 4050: -2.2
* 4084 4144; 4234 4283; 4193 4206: 0.0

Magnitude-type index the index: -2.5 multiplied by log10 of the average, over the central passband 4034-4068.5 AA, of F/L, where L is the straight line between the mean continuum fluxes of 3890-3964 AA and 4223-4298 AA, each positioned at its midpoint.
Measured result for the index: -0.25 mag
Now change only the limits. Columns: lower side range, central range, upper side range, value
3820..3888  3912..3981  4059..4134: 0.37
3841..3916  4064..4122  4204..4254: -0.11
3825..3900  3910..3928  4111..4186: 0.07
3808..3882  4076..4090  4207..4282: -0.14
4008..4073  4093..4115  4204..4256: -0.01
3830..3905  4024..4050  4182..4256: -0.12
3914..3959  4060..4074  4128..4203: -0.15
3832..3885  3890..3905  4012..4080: 0.06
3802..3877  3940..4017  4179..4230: 0.09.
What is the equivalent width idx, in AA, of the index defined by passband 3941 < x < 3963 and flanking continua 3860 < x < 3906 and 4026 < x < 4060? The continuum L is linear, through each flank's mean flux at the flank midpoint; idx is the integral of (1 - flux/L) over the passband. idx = 2.7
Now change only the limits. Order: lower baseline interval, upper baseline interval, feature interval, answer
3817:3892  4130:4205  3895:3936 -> 7.7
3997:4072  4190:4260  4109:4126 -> -1.2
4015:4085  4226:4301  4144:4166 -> -2.0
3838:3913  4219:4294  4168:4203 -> -3.4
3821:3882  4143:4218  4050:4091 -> -2.6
